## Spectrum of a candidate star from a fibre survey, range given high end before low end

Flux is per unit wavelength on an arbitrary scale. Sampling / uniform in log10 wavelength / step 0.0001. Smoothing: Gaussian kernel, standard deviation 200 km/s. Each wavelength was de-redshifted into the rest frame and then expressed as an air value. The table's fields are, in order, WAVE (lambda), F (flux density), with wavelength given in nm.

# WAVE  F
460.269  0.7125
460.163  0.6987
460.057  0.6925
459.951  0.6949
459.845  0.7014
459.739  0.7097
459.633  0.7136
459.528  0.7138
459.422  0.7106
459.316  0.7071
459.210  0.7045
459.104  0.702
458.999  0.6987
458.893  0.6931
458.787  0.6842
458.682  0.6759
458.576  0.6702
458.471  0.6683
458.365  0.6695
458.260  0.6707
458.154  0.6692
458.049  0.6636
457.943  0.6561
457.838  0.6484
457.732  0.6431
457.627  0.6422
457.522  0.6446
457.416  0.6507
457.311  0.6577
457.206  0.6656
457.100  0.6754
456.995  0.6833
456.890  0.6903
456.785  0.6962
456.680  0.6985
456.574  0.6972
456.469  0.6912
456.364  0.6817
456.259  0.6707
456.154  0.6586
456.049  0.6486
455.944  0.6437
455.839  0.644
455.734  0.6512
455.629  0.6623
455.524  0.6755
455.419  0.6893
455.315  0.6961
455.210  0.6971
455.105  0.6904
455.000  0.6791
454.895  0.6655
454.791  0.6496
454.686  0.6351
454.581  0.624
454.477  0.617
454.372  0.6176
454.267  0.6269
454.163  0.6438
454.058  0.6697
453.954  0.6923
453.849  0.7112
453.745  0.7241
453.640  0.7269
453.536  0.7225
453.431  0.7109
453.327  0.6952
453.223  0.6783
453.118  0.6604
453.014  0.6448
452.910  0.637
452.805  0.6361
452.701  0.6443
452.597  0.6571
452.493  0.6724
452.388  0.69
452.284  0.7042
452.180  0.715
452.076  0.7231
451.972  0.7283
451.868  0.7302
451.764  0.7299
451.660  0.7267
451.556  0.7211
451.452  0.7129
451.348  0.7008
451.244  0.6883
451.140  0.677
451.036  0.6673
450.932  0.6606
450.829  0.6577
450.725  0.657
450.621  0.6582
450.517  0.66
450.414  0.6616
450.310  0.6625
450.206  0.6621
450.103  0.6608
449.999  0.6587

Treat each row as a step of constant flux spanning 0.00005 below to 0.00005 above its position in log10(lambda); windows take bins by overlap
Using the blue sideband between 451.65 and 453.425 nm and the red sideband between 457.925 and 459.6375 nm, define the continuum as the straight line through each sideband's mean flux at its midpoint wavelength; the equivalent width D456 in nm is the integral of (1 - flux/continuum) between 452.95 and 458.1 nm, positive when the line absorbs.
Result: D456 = 0.128 nm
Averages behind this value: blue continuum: 0.686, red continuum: 0.687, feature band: 0.669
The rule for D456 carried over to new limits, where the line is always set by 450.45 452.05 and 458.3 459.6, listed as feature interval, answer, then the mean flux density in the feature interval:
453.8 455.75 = 0.08 nm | 0.663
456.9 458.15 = 0.06 nm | 0.659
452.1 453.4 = 0.04 nm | 0.672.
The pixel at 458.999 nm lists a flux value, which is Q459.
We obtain 0.6987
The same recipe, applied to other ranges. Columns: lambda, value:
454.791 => 0.6496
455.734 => 0.6512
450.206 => 0.6621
